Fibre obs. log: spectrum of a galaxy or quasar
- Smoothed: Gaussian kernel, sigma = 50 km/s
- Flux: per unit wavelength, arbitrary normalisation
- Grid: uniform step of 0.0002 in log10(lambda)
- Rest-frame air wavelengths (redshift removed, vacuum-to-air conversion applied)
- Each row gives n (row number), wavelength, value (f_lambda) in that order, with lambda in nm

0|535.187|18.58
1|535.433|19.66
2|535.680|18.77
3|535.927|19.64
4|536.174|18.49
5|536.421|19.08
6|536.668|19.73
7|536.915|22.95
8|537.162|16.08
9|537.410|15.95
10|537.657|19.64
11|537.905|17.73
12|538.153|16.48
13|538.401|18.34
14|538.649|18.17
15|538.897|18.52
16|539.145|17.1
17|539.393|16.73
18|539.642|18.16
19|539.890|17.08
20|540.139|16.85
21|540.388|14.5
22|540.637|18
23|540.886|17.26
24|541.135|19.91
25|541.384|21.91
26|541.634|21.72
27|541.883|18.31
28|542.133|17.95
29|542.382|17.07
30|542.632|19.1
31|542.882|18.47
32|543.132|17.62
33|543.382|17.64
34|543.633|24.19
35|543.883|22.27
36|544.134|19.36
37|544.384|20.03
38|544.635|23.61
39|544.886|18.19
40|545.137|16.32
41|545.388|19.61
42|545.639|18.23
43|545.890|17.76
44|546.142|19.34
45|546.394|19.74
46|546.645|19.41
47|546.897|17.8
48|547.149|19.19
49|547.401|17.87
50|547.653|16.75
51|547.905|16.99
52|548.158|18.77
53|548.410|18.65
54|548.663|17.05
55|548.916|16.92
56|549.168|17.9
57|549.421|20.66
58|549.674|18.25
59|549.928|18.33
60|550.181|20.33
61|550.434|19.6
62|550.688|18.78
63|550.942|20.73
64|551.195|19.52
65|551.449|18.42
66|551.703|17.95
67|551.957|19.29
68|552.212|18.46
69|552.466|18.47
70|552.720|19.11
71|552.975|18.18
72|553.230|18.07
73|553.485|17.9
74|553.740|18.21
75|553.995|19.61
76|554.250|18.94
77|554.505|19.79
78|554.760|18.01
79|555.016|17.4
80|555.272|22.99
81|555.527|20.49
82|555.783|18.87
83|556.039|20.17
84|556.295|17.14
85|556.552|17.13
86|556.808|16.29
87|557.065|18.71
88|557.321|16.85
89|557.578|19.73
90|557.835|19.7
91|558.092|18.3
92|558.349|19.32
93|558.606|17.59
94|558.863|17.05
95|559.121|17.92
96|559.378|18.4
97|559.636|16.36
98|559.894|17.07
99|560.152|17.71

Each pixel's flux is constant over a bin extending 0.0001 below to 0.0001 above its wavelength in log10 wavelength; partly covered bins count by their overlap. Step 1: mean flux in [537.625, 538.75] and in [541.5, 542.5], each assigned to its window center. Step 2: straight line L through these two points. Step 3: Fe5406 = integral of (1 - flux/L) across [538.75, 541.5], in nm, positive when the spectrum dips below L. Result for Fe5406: 0.09 nm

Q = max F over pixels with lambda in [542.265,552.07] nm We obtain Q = 24.19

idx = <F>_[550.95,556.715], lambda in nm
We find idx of 18.8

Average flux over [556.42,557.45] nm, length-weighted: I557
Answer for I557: 17.2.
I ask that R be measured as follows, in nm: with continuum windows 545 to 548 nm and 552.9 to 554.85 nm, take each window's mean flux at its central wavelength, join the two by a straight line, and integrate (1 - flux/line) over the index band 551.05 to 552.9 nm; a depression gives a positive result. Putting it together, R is -0.02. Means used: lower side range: 18.3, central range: 18.8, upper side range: 18.6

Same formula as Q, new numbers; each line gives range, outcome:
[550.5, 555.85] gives 22.99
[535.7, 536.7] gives 19.73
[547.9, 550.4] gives 20.66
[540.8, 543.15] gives 21.91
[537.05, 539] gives 19.64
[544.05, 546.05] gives 23.61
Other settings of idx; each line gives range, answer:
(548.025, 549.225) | 17.9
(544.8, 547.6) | 18.5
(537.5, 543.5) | 18.1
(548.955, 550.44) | 19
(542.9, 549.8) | 18.9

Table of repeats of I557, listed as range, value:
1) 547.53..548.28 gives 17.5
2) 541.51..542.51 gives 18.8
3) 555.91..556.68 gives 18.1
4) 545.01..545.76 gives 18.1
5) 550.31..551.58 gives 19.4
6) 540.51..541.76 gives 19.8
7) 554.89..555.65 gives 20.3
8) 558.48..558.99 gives 17.3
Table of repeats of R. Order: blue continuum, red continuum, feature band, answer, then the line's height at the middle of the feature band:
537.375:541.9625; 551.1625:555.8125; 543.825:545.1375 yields -0.13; 18.4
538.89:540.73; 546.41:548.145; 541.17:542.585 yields -0.17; 17.3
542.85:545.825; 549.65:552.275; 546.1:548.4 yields 0.12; 19.4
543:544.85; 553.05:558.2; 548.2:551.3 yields 0.12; 19.6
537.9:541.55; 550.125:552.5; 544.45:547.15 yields -0.08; 18.5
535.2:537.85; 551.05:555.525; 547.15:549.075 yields 0.13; 18.9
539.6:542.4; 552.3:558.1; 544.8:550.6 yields 0.02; 18.5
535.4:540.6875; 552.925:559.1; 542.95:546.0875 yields -0.22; 18.2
